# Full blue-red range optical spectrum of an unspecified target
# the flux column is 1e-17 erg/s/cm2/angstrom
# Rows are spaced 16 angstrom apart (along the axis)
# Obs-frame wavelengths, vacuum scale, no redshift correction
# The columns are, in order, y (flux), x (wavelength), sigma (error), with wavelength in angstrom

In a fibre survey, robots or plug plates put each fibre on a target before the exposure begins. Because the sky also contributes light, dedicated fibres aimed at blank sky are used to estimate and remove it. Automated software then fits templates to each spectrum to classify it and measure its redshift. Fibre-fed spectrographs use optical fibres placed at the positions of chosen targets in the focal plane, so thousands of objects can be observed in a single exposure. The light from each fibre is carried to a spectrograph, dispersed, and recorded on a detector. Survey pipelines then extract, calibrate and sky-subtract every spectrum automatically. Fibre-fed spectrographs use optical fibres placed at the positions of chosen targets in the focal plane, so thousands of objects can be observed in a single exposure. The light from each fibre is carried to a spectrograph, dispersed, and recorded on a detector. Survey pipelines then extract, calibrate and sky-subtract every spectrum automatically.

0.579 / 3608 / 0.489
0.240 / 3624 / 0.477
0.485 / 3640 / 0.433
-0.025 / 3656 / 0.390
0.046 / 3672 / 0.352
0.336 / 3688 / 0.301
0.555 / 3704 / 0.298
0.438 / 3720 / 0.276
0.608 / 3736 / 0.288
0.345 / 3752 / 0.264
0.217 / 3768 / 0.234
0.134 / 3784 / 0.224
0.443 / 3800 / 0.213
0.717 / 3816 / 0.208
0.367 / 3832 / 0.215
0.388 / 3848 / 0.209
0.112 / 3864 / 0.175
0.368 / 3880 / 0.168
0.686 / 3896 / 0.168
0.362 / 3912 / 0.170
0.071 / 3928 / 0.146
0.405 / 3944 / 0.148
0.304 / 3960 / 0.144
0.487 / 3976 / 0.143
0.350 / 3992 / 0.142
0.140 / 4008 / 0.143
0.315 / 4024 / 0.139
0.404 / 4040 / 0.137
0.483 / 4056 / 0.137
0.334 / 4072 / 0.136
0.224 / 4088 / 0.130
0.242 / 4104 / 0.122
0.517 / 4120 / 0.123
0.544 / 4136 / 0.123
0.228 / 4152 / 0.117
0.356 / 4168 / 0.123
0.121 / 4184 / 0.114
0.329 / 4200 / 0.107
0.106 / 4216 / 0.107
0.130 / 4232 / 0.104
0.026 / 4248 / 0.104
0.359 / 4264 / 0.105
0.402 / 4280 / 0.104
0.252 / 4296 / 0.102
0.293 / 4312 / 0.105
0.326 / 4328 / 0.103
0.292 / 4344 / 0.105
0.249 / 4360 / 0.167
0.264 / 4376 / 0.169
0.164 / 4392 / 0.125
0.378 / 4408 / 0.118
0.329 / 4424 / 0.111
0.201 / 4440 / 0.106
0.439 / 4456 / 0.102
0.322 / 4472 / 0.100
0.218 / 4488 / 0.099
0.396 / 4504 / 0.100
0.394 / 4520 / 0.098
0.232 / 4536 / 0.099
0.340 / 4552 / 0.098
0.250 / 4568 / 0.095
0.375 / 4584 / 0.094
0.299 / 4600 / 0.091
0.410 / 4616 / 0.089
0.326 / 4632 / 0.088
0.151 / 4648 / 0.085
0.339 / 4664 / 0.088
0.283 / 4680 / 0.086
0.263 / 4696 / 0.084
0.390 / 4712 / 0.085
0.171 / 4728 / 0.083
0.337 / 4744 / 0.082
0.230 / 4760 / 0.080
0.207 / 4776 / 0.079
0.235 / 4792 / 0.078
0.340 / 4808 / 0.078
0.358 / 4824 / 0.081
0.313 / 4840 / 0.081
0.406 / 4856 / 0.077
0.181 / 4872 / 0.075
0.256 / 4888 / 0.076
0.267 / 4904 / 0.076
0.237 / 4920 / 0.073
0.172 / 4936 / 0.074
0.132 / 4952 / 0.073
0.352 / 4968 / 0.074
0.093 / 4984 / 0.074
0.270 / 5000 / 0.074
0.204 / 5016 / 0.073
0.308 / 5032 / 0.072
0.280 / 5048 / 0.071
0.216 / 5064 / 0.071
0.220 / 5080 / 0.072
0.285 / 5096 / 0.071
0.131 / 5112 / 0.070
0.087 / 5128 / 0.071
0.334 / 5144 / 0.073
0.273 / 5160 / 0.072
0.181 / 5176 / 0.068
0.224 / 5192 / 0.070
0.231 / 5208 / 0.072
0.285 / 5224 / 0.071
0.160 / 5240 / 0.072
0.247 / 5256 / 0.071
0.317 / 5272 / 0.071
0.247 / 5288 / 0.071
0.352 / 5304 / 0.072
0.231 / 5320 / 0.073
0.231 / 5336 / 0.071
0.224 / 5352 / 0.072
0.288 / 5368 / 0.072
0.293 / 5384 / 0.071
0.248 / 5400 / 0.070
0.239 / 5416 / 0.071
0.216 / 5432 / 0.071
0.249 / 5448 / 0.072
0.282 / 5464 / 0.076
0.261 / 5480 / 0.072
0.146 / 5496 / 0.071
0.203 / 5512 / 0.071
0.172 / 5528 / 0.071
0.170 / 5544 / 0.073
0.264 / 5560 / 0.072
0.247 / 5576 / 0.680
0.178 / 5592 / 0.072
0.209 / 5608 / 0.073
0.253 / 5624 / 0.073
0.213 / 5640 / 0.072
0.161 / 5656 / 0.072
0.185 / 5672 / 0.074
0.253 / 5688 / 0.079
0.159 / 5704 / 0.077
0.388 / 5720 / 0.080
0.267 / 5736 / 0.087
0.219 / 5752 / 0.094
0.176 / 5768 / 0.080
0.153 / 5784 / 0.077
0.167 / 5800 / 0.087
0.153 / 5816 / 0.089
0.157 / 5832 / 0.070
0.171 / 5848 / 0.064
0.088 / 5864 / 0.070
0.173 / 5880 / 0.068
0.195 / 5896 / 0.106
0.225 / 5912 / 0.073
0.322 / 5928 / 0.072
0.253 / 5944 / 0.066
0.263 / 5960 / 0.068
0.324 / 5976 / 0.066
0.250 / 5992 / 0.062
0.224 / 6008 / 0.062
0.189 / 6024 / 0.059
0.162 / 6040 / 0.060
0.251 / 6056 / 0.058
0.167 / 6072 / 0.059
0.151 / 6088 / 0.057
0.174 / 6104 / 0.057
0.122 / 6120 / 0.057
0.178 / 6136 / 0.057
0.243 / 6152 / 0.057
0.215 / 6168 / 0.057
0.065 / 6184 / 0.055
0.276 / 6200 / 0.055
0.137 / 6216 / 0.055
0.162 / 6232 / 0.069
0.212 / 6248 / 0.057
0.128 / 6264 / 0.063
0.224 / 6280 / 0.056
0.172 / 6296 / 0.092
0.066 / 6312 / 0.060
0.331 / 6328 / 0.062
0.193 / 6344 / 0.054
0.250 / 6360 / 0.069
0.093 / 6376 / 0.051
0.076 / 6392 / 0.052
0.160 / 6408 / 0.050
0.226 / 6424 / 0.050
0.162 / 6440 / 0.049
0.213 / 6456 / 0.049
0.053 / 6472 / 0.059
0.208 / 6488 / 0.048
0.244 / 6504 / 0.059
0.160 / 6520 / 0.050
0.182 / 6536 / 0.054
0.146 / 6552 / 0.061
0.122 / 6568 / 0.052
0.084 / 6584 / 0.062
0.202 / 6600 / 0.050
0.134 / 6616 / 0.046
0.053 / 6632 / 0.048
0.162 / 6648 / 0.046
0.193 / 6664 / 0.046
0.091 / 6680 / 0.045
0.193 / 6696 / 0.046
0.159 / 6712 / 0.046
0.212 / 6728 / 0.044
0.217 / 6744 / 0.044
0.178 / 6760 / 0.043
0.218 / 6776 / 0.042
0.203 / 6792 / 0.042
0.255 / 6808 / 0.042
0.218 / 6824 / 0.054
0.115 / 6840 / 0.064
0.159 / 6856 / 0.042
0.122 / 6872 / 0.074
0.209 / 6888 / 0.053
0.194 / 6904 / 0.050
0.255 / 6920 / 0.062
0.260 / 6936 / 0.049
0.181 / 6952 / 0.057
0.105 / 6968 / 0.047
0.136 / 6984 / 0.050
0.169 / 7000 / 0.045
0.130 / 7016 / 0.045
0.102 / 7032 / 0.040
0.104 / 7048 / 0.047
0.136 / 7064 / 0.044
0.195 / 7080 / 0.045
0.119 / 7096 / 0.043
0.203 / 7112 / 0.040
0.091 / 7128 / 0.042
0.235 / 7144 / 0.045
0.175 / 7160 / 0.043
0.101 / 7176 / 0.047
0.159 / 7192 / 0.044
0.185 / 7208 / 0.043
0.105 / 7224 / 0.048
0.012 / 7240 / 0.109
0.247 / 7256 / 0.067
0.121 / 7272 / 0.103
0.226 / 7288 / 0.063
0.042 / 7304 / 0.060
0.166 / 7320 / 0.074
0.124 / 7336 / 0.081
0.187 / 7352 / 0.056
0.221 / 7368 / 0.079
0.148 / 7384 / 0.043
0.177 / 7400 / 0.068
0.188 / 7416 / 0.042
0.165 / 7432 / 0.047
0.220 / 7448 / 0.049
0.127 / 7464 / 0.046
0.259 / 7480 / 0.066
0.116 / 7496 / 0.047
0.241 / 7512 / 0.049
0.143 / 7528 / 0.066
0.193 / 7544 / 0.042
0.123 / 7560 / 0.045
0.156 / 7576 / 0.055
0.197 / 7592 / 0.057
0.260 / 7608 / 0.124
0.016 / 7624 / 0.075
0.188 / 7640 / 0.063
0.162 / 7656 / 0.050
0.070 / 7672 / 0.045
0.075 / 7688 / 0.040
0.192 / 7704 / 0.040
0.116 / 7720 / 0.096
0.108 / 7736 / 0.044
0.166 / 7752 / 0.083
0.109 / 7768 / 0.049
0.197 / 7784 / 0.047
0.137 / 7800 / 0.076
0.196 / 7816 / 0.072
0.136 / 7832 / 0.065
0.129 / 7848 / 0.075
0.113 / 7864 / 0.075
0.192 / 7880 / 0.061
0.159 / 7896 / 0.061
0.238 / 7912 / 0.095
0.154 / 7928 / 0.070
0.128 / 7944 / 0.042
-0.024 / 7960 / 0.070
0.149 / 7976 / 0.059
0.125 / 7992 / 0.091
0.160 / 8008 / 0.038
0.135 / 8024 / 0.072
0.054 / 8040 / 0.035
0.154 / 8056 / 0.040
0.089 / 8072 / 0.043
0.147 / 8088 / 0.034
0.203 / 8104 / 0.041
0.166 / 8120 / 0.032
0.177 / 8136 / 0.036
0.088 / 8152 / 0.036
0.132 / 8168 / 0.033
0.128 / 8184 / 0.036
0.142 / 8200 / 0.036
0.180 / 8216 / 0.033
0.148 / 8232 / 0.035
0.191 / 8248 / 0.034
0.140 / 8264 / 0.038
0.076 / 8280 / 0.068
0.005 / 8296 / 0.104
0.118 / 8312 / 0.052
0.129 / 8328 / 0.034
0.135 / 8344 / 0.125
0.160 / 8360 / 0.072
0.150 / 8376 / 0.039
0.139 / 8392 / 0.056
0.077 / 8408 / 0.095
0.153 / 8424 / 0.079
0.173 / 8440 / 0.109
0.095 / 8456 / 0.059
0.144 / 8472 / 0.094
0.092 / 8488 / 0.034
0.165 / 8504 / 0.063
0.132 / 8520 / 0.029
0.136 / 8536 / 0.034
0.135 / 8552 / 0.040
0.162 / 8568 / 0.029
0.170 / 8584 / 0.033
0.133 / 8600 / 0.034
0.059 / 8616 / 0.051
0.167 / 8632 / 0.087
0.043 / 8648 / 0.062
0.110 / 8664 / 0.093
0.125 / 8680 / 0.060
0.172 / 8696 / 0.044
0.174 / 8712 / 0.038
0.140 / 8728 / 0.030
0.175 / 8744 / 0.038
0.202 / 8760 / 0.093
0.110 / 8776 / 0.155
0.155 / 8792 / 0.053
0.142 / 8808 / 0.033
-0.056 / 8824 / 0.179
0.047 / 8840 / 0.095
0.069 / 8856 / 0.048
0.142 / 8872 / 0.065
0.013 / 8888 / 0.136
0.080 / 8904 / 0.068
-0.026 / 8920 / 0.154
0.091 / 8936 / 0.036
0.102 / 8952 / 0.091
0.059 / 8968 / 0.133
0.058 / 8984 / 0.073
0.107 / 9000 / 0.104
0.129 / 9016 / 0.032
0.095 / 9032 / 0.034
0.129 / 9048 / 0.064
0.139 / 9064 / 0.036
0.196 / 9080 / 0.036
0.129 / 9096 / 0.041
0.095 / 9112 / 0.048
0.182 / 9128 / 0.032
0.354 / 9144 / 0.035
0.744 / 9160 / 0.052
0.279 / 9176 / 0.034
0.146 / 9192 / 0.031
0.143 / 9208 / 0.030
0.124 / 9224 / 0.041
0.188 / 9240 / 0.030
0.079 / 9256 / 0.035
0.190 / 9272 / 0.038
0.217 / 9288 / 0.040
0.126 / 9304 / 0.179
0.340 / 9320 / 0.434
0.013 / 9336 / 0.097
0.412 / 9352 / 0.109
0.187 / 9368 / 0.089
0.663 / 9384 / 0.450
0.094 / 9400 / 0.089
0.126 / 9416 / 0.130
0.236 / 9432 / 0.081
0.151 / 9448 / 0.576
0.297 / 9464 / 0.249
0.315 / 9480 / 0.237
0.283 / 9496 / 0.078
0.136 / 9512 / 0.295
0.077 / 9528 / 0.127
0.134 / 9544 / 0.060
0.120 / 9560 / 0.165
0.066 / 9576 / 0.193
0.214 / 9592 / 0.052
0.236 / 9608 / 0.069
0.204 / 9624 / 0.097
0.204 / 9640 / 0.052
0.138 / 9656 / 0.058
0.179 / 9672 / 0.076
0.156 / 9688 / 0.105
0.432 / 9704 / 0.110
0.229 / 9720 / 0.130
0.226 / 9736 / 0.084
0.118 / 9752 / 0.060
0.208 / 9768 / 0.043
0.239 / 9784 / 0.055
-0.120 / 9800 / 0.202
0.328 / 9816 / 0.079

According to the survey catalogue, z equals 1.46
